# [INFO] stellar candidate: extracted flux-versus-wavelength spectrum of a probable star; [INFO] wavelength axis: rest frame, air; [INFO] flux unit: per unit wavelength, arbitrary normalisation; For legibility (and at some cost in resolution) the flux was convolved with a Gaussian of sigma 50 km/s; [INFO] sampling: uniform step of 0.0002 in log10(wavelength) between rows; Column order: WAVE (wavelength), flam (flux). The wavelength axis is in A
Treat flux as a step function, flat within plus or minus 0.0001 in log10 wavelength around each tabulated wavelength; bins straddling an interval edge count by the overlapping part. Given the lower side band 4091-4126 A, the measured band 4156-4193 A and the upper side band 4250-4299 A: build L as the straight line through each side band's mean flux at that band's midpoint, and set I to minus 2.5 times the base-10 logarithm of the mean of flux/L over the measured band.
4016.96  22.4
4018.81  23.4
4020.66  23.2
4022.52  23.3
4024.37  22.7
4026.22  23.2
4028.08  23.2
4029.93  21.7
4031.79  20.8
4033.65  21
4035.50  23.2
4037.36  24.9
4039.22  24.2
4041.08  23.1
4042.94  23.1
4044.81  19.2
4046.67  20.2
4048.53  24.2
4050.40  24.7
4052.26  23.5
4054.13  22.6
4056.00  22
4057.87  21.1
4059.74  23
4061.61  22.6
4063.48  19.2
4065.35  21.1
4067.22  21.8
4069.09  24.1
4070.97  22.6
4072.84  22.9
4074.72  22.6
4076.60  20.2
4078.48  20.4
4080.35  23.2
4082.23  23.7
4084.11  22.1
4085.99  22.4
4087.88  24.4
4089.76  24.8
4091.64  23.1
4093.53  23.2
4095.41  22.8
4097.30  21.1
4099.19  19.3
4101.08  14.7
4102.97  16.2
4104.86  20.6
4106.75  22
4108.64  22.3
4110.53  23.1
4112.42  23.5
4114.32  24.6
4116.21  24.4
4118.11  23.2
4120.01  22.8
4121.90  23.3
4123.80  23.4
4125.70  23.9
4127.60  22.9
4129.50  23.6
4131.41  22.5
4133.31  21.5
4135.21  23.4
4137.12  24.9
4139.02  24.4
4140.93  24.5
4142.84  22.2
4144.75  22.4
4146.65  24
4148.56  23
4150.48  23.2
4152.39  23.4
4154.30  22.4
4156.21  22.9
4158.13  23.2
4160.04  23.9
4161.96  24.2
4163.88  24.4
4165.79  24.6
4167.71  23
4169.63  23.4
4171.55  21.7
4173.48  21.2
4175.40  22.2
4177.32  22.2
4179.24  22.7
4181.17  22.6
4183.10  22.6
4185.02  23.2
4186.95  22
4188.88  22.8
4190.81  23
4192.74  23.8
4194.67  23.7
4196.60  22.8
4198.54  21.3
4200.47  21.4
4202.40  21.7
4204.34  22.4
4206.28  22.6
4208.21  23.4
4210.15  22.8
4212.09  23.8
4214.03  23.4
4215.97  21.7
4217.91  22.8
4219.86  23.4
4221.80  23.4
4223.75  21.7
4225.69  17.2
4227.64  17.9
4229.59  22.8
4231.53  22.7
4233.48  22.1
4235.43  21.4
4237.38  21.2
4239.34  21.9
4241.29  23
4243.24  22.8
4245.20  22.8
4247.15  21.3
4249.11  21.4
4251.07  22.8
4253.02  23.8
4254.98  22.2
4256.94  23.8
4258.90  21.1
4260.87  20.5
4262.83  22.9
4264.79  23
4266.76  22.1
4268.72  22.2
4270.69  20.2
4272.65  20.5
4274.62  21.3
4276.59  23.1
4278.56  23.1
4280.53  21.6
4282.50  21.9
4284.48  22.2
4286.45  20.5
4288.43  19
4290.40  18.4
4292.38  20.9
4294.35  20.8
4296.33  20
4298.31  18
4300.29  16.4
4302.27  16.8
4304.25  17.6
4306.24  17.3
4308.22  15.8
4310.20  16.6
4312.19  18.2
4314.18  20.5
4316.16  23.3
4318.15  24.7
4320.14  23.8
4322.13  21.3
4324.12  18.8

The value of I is -0.06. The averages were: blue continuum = 21.9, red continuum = 21.5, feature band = 23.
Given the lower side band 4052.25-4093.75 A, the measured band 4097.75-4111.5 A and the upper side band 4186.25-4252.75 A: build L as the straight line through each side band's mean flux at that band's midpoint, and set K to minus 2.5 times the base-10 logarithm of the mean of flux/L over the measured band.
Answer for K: 0.13 mag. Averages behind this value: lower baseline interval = 22.4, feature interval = 19.8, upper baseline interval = 22.2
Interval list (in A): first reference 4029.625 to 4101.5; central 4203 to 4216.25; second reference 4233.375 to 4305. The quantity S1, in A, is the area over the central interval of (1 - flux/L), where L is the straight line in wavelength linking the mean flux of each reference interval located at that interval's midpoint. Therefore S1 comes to -0.86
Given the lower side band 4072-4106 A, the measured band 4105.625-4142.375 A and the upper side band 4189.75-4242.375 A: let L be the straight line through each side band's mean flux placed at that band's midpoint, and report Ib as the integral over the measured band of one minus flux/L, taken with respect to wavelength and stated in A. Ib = -2.77 A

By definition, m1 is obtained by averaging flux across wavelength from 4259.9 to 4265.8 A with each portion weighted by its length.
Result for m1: 22.1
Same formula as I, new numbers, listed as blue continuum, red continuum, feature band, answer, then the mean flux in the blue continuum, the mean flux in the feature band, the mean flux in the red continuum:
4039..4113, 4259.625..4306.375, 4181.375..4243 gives -0.06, 22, 22.3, 20.5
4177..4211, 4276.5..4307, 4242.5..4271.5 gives -0.07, 22.6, 22.2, 19.8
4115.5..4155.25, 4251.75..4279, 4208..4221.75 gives -0.02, 23.3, 23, 22.1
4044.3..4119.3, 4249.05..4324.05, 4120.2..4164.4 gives -0.08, 22.1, 23.4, 20.7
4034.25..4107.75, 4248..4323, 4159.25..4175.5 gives -0.08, 22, 23.2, 20.8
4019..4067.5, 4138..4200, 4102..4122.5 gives 0.02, 22.4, 22.3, 23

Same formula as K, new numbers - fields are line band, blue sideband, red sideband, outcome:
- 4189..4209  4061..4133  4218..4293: -0.04 mag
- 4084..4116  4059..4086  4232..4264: 0.02 mag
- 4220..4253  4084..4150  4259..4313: -0.05 mag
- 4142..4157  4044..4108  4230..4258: -0.04 mag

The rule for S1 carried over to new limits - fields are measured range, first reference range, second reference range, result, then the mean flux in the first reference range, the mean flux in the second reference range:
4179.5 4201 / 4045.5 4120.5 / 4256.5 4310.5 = -1.6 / 22.1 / 20.3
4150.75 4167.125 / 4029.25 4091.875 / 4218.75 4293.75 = -1.1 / 22.5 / 21.7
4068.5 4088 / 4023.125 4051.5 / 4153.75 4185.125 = 0.2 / 22.6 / 23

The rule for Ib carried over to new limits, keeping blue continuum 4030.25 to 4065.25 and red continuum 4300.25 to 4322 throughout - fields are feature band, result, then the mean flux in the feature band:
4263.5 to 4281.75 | -1.9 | 21.9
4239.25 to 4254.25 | -1.8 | 22.5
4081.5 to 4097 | -1.0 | 23.2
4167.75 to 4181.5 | -0.9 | 22.3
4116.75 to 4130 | -1.1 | 23.3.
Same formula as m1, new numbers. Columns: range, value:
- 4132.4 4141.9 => 23.7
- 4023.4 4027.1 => 23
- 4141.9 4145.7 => 22.3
